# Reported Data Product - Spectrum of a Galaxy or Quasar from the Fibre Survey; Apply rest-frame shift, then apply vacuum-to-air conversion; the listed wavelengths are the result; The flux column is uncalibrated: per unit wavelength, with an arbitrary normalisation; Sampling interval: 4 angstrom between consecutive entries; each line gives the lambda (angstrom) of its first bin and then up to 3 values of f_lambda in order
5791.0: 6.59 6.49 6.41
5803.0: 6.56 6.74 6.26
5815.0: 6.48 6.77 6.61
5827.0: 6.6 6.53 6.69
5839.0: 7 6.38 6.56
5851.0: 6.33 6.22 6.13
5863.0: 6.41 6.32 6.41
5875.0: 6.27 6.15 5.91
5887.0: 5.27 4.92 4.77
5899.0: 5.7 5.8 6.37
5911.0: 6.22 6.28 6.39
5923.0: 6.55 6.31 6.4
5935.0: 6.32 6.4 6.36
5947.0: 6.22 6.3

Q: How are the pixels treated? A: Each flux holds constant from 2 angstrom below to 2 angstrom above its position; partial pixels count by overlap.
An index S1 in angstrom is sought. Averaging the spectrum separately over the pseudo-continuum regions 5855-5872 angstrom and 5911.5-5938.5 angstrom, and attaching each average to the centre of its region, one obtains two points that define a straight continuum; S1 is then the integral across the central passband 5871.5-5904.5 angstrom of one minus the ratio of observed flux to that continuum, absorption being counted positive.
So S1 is 3.6 angstrom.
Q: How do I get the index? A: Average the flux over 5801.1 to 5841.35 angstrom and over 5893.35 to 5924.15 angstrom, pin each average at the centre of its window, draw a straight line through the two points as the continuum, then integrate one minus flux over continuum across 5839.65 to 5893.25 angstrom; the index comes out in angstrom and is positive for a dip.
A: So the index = 1.66 angstrom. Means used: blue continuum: 6.62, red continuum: 6.01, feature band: 6.11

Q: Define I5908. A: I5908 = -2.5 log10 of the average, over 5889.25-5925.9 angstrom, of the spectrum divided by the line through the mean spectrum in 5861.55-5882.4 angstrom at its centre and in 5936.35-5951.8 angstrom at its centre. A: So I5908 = 0.07 mag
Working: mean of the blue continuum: 6.28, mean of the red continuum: 6.32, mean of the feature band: 5.91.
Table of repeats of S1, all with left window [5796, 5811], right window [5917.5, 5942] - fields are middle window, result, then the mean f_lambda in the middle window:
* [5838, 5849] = -0.2 angstrom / 6.61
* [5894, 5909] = 1.6 angstrom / 5.72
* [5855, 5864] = 0.3 angstrom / 6.24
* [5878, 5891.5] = 1.8 angstrom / 5.59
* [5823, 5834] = -0.1 angstrom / 6.58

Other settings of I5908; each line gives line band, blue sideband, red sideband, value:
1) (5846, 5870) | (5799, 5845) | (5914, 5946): 0.03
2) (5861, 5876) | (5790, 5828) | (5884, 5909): -0.09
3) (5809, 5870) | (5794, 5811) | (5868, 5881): -0.01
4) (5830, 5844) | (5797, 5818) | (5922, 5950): -0.03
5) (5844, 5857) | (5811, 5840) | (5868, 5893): -0.02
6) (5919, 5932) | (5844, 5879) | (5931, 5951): -0.02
